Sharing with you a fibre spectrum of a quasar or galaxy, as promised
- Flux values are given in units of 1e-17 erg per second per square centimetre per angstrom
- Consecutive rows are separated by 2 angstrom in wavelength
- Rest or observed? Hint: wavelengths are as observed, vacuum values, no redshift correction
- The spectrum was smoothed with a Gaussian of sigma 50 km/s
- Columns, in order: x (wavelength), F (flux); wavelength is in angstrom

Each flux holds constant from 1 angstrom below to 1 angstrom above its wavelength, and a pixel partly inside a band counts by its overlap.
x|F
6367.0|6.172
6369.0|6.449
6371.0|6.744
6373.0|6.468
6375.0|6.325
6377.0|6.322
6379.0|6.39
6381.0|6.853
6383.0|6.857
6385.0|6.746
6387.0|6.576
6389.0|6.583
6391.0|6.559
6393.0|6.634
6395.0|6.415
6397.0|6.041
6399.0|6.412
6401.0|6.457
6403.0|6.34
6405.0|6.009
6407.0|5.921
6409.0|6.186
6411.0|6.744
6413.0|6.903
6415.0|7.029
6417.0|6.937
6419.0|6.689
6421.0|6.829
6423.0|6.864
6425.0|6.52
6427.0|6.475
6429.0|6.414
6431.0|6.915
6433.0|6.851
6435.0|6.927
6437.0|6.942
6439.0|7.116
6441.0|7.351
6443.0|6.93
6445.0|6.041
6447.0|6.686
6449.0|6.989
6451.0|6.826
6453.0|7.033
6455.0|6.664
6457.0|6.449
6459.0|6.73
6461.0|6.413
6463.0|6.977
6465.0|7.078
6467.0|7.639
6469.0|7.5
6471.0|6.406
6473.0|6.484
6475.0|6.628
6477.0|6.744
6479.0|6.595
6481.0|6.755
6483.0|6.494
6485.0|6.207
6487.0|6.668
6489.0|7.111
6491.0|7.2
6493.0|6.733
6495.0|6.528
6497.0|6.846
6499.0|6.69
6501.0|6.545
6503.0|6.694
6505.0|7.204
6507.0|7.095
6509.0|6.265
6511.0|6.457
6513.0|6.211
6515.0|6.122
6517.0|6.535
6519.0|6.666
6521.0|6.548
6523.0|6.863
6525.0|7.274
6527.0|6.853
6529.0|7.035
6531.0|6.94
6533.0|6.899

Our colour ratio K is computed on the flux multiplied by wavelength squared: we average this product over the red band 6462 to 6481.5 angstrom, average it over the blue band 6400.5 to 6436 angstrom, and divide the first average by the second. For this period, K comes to 1.06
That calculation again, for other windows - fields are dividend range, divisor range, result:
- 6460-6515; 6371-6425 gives 1.06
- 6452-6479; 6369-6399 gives 1.07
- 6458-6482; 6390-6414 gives 1.09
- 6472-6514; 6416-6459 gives 1.00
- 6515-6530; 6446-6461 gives 1.03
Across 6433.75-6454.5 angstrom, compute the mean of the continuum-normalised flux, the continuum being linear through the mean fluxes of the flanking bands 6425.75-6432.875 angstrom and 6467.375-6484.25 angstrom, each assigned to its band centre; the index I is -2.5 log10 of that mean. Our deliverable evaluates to -0.03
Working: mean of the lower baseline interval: 6.63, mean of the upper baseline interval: 6.73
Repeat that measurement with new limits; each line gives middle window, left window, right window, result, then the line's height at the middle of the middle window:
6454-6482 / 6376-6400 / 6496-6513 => -0.02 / 6.64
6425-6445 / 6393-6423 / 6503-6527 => -0.04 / 6.55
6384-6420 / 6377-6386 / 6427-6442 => 0.04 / 6.76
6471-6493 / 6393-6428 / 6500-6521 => -0.02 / 6.56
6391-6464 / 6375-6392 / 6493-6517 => -0.01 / 6.6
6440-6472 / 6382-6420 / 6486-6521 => -0.04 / 6.61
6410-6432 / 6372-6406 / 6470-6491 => -0.04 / 6.53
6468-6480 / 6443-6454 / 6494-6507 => 0.00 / 6.76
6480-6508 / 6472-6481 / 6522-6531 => 0.00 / 6.76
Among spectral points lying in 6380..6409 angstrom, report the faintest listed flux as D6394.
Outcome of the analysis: 5.921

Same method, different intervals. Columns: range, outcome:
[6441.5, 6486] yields 6.041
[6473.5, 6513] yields 6.207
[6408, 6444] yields 6.186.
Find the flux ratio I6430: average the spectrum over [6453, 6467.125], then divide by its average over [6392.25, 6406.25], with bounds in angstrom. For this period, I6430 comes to 1.1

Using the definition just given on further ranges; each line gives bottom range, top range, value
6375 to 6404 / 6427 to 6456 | 1.05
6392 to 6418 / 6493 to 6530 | 1.04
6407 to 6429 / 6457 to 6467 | 1.03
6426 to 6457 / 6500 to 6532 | 0.99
